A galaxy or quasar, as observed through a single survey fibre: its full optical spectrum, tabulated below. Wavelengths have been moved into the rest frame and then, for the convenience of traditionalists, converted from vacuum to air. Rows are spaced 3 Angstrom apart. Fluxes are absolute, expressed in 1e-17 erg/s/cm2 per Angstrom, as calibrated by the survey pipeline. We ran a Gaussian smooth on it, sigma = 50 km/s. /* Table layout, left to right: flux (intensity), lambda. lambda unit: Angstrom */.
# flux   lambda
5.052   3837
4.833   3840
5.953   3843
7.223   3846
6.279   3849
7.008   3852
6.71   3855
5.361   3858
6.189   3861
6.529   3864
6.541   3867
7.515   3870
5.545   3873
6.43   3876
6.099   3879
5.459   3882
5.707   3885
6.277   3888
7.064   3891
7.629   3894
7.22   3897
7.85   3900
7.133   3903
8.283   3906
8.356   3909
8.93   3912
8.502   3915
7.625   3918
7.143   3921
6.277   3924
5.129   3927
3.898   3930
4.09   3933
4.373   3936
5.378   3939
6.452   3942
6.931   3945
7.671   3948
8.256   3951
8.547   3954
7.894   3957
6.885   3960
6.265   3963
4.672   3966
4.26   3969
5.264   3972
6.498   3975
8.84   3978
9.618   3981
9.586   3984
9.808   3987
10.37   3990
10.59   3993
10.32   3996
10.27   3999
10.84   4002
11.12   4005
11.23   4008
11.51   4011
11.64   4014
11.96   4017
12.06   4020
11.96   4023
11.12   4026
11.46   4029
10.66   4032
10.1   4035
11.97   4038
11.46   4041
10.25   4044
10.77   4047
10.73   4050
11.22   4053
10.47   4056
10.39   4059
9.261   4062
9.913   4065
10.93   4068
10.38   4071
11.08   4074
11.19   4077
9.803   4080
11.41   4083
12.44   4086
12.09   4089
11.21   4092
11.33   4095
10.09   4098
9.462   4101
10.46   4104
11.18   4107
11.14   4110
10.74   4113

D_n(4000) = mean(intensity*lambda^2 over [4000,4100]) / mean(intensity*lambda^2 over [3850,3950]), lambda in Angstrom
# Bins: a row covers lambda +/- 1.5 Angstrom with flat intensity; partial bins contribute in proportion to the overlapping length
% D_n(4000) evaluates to 1.8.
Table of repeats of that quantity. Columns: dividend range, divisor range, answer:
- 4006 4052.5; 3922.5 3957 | 1.91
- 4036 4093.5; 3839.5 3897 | 1.88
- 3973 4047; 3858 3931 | 1.65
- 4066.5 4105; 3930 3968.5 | 1.86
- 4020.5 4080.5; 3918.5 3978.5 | 1.83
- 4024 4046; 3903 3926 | 1.51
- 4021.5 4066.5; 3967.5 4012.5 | 1.18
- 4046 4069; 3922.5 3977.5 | 1.81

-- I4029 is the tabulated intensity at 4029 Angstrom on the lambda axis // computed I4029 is 11.46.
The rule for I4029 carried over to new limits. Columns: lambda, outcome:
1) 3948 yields 7.671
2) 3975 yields 6.498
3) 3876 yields 6.43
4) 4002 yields 10.84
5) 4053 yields 11.22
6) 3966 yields 4.672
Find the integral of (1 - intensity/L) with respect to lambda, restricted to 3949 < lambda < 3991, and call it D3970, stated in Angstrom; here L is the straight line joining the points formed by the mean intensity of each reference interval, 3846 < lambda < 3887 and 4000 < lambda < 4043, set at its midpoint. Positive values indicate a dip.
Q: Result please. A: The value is 9.07 Angstrom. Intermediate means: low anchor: 6.29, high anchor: 11.3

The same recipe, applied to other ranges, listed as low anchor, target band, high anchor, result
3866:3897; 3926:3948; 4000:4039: 8.1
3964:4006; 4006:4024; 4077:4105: -4.6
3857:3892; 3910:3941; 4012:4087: 5.6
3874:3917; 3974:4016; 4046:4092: -4.2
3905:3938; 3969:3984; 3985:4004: 3.2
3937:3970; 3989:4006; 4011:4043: -1.9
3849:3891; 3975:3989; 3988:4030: 1.4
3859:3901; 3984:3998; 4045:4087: -1.8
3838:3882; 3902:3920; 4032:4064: -1.7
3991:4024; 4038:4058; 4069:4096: 0.6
